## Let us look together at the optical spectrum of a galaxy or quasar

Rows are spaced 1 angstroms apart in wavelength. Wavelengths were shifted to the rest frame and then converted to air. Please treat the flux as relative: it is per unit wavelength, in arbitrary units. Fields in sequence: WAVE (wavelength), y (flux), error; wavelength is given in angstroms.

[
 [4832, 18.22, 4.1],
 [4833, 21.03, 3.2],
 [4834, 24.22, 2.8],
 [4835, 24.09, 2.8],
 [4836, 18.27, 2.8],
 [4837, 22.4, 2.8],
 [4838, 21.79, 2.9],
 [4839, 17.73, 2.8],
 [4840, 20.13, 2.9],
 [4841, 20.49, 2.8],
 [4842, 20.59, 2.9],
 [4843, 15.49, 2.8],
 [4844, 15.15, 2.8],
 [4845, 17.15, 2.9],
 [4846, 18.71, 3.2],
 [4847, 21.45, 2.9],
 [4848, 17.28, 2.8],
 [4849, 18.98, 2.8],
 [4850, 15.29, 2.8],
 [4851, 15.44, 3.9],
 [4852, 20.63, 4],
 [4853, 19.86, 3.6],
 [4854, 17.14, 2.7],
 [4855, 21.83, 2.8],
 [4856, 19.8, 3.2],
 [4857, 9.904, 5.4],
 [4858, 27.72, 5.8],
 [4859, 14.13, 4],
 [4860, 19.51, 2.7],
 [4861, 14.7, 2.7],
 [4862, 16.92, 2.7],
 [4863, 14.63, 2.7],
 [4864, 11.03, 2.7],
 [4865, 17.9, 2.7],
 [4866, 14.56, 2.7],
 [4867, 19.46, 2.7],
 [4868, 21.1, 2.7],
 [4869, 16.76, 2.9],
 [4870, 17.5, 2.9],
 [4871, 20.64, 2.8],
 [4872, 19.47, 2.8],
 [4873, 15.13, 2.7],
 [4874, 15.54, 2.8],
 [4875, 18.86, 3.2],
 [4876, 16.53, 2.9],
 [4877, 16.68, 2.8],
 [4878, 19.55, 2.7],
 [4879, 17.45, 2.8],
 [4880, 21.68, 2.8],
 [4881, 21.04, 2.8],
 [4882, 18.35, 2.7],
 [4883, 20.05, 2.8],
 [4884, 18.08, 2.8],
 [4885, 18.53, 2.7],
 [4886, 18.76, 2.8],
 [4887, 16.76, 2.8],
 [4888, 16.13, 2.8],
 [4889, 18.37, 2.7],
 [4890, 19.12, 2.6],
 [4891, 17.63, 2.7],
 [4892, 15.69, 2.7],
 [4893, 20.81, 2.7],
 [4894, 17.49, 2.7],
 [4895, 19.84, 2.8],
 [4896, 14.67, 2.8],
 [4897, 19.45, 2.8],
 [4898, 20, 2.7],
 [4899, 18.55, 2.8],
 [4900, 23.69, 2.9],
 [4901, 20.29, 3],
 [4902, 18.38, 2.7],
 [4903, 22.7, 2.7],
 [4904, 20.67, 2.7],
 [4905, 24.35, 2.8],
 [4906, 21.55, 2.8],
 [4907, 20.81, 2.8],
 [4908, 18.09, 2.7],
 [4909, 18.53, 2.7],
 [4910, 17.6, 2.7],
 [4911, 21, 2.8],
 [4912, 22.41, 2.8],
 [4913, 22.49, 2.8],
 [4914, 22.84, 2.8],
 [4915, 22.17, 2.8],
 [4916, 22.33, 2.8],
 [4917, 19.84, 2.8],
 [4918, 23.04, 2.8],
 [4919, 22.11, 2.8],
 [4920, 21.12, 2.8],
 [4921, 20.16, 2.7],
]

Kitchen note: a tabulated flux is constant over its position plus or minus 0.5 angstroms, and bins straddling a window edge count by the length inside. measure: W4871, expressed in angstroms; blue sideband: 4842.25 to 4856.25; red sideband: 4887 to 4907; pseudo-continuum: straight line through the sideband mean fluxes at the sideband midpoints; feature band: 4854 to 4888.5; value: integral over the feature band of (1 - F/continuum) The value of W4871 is 1.7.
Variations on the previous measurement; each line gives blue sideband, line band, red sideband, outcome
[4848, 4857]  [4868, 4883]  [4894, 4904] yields 0.4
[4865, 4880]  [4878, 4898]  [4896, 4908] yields 0.8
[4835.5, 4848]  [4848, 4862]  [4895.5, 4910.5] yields 0.9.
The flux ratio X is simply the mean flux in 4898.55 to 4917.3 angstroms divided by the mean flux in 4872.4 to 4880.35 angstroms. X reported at 1.19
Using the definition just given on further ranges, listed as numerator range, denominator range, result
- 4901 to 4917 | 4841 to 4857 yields 1.16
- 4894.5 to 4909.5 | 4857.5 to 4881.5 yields 1.13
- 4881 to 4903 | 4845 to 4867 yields 1.07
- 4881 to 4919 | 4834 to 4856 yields 1.03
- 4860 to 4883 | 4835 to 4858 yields 0.94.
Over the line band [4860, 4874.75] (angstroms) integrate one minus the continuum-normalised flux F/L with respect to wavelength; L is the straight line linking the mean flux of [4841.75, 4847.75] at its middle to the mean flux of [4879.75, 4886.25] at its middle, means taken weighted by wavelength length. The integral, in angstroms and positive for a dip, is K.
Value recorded 1.5 angstroms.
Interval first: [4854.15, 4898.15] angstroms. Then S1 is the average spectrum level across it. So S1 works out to 17.9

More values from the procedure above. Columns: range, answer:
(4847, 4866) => 17.4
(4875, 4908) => 19.2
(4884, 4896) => 18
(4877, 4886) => 19.2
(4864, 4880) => 17.7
